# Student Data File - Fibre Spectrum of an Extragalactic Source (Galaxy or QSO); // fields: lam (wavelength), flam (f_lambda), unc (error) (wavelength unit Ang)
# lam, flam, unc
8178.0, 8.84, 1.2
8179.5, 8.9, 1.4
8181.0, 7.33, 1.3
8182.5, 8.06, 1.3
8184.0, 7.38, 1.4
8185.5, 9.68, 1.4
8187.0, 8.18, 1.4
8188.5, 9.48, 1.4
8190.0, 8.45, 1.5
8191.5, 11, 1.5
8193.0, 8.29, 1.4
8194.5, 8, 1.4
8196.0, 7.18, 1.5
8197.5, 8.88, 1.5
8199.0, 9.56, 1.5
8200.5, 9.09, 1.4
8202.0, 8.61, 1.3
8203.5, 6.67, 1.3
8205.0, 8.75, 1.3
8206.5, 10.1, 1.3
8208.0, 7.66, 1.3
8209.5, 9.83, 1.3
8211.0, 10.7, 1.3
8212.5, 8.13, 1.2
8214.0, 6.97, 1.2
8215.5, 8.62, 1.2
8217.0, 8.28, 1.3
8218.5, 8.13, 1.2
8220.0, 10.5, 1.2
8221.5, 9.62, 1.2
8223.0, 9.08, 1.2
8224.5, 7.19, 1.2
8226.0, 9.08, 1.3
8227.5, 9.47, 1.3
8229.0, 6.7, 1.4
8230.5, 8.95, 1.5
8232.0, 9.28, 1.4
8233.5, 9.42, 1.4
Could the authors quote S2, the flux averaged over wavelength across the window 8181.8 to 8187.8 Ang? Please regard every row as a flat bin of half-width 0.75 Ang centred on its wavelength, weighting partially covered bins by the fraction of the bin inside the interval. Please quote 8.34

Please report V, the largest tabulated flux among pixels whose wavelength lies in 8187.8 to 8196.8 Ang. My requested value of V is 11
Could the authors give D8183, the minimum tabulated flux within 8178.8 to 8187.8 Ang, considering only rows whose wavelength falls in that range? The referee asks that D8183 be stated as 7.33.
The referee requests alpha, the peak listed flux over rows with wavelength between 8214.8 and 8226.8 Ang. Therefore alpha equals 10.5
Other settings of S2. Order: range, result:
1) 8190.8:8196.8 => 8.6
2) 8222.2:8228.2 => 8.71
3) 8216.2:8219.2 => 8.21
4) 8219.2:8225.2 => 9.11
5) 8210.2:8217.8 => 8.55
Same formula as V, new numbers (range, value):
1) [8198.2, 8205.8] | 9.56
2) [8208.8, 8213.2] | 10.7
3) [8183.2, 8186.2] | 9.68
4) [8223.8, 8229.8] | 9.47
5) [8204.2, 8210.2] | 10.1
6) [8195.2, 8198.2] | 8.88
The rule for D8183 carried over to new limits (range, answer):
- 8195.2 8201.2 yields 7.18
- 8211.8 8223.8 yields 6.97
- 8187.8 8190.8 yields 8.45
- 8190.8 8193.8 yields 8.29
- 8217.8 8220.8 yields 8.13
